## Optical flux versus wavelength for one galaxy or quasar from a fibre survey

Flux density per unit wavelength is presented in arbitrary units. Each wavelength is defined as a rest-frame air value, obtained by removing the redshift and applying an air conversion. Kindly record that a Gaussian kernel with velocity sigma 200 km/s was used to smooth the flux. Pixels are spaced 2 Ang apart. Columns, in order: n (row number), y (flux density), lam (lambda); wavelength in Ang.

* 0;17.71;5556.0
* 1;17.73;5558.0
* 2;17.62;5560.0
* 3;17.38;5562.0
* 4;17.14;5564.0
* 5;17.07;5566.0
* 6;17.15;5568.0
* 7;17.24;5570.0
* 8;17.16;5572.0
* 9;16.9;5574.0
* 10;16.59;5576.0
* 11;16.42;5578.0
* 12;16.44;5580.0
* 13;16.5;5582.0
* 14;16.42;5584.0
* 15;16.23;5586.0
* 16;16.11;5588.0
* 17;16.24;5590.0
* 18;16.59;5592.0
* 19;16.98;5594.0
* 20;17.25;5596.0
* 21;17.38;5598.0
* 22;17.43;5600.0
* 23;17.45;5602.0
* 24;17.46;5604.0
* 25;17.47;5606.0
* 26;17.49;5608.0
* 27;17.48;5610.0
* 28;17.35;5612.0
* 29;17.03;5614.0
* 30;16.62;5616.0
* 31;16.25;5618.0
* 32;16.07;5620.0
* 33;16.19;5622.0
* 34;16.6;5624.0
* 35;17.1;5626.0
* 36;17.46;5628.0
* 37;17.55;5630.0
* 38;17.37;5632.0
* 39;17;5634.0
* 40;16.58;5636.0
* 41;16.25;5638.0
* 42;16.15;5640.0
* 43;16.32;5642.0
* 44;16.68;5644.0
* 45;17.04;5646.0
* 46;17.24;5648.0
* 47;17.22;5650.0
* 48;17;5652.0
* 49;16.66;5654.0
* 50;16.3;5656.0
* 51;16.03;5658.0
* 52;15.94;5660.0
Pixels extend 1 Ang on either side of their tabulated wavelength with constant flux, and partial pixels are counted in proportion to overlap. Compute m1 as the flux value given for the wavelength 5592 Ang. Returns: 16.59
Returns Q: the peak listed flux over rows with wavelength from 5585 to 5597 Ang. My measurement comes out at 17.25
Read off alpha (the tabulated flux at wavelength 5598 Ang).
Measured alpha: 17.38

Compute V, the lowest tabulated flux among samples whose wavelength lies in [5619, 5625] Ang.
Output 16.07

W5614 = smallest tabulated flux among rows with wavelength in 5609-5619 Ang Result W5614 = 16.25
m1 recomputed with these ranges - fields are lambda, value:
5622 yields 16.19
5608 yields 17.49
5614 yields 17.03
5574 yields 16.9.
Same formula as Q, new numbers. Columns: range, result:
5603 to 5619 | 17.49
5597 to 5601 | 17.43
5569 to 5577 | 17.24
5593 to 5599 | 17.38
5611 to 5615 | 17.35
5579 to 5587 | 16.5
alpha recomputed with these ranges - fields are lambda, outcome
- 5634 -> 17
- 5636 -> 16.58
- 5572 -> 17.16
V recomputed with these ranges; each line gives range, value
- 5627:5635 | 17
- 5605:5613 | 17.35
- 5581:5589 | 16.11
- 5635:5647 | 16.15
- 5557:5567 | 17.07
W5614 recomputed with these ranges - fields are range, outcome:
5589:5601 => 16.24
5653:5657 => 16.3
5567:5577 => 16.59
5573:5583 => 16.42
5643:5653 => 16.68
